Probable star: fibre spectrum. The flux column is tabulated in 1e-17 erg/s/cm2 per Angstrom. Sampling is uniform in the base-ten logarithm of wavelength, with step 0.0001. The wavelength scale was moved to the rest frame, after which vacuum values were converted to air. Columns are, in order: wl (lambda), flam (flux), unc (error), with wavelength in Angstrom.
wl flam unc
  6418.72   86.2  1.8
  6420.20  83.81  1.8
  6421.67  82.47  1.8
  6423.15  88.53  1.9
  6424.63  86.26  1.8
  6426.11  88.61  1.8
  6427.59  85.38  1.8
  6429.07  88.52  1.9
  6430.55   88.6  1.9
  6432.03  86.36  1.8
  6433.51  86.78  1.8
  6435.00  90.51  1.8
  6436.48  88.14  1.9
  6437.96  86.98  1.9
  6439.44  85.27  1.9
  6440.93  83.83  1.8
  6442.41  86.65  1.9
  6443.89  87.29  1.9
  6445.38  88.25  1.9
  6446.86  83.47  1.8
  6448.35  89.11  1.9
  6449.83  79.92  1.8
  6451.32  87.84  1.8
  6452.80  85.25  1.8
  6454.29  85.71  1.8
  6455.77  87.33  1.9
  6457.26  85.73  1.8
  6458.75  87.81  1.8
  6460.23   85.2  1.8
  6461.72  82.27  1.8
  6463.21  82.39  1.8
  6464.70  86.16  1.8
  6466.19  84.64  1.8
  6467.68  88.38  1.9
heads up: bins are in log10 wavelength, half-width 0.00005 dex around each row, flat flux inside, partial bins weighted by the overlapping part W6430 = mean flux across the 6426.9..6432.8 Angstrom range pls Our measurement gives 87.3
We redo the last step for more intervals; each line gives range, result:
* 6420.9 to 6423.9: 85.7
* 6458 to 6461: 86.5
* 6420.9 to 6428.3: 86.3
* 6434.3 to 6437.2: 89.4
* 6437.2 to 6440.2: 86.1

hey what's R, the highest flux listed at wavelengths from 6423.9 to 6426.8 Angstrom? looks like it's 88.61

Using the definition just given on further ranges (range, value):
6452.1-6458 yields 87.33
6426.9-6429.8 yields 88.52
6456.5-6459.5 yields 87.81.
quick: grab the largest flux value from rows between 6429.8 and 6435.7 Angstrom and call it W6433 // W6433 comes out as 90.51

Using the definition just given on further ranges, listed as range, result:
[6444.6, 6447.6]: 88.25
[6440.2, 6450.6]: 89.11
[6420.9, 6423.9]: 88.53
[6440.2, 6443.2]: 86.65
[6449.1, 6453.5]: 87.84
